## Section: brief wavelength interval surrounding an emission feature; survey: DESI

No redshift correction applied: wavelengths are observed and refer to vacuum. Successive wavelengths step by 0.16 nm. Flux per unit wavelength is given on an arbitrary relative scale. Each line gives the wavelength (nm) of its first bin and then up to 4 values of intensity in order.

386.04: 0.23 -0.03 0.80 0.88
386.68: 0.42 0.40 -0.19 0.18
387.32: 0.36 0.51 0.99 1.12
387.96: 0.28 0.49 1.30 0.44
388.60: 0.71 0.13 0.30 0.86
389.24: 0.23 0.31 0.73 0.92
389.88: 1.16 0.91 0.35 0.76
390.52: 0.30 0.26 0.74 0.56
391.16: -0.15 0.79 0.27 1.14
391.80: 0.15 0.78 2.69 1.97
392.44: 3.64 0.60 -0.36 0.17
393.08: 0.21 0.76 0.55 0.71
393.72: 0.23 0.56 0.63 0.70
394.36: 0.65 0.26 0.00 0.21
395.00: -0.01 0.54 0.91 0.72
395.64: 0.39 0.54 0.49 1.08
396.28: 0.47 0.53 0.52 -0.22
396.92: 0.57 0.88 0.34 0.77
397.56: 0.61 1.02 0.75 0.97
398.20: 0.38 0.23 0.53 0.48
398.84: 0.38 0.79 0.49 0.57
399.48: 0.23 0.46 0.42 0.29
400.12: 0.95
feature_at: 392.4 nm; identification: [O II]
